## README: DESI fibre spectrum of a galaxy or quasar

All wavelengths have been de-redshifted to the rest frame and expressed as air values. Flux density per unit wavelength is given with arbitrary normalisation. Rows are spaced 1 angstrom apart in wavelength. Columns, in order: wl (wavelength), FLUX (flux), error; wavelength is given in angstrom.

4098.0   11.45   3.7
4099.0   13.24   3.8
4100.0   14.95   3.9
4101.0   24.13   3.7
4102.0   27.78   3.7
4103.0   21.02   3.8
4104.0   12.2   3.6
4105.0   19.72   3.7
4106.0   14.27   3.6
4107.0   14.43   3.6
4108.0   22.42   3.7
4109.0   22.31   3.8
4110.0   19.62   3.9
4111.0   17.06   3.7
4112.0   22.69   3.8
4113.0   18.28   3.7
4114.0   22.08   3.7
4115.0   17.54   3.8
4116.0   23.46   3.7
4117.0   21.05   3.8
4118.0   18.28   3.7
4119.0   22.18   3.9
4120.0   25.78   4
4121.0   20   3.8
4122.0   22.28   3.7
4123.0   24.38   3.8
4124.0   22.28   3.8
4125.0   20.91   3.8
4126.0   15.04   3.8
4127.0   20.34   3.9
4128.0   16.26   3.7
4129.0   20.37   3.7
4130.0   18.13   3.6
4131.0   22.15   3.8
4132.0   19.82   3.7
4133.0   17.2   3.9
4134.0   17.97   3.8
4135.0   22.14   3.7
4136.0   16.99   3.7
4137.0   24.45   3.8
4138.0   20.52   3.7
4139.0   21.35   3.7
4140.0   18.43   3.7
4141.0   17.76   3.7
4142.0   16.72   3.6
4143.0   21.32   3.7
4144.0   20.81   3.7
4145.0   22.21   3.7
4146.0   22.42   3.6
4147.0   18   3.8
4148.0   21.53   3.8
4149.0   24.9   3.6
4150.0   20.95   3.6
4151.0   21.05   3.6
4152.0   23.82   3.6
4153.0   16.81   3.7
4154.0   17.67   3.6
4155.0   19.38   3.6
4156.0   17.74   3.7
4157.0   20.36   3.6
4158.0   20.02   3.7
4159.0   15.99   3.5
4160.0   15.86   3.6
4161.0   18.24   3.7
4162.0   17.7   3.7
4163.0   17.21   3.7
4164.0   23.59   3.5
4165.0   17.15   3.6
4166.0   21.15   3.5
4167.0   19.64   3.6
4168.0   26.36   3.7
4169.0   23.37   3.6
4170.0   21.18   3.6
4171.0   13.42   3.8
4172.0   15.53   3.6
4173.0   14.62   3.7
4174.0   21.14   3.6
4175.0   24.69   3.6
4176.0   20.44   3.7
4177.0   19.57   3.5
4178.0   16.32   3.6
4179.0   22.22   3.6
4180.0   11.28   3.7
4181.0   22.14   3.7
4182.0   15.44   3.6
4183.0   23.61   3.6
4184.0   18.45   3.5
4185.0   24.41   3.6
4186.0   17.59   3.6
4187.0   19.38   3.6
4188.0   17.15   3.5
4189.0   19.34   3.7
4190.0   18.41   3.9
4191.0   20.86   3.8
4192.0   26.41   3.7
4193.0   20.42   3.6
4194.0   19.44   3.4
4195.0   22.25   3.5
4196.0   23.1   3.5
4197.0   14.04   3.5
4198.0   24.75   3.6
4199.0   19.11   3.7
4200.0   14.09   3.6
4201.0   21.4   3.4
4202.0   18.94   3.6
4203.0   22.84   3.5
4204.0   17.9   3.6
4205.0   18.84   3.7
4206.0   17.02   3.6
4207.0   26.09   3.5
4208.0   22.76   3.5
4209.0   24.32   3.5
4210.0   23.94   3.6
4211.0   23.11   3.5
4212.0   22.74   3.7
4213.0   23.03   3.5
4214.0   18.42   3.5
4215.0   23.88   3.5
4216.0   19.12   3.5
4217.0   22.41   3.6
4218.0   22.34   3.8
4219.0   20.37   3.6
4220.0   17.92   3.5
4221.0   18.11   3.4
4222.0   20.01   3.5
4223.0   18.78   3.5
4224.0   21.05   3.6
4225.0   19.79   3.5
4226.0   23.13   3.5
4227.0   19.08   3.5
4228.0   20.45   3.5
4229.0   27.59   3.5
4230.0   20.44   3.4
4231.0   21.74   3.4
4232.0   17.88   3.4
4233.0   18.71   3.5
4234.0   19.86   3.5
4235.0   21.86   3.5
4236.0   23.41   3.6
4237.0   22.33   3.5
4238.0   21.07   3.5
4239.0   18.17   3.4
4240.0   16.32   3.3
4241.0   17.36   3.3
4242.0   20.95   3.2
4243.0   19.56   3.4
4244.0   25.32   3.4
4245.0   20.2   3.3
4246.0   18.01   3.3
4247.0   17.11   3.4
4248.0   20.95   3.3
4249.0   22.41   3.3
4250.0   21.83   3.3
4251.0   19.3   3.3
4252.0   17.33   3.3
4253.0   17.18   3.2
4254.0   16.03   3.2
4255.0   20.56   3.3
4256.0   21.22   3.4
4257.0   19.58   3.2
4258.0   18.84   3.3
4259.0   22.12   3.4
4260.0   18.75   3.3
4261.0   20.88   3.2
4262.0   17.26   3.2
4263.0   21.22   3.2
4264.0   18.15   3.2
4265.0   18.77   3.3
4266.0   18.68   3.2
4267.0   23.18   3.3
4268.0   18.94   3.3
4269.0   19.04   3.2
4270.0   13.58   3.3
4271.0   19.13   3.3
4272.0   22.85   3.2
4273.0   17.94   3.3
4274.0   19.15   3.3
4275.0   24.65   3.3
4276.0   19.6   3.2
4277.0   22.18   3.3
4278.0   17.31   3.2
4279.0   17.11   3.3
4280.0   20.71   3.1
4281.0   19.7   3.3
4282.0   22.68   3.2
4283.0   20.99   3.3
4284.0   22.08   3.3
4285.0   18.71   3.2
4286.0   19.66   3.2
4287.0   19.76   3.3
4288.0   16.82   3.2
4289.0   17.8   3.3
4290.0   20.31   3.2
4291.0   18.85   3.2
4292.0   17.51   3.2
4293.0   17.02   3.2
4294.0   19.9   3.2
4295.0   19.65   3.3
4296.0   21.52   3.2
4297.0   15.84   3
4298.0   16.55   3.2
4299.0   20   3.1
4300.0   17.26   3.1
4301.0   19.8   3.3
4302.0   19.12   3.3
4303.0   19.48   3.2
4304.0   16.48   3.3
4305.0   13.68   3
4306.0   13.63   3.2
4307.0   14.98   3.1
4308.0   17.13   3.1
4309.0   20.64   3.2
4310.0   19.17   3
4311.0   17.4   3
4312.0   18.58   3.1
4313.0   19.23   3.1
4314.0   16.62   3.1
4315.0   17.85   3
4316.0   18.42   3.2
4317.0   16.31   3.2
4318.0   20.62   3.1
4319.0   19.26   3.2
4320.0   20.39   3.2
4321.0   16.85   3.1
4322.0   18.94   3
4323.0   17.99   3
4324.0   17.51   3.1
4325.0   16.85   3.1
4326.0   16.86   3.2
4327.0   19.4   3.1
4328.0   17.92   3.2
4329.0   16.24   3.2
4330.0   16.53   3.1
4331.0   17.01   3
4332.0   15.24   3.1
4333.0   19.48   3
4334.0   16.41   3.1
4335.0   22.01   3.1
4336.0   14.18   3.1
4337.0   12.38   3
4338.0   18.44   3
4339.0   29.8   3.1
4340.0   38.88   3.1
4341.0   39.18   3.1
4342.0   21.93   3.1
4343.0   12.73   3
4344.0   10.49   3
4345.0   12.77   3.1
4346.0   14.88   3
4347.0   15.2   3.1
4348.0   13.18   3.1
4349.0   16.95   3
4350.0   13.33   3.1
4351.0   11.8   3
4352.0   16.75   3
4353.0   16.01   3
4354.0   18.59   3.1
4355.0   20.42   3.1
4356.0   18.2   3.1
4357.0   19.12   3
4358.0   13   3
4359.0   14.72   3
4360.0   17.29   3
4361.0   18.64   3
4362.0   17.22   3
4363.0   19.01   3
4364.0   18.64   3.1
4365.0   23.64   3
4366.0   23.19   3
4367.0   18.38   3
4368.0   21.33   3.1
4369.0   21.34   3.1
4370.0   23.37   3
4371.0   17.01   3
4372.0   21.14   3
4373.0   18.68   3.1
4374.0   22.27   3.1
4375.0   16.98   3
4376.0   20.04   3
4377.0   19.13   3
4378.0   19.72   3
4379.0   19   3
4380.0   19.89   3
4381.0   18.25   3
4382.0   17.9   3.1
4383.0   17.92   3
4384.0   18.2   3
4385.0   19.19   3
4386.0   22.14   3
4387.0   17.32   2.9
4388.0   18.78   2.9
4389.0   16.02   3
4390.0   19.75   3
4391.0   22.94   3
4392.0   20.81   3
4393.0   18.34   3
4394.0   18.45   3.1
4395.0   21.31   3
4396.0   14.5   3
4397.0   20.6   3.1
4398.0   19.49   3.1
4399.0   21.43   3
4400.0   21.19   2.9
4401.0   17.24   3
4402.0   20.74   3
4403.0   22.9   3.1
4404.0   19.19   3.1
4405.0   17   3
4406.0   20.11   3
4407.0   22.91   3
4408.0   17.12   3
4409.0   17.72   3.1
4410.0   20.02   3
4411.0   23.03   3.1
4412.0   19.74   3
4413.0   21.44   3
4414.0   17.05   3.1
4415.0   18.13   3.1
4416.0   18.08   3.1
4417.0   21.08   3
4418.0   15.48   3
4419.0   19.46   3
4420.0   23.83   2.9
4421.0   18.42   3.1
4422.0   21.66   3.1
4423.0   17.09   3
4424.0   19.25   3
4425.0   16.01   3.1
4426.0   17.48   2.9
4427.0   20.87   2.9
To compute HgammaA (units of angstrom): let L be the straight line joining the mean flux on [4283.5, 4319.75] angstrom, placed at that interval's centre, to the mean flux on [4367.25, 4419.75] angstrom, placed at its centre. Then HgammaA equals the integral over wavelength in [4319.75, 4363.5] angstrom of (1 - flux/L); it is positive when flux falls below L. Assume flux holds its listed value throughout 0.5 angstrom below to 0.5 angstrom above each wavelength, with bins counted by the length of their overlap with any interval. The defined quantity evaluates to 2.0 angstrom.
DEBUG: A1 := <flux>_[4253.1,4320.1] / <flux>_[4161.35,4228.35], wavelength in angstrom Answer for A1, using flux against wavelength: 0.94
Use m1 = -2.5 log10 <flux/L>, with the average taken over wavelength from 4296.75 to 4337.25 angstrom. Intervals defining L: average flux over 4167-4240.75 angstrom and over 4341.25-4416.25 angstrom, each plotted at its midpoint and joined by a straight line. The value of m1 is 0.10 mag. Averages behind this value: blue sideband 20.4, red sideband 18.6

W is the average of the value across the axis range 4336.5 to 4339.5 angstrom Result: 20.2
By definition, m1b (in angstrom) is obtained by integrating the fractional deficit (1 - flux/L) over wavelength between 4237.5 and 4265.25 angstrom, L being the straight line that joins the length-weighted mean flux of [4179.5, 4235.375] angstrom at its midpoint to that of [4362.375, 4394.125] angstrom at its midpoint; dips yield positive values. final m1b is 1.0 angstrom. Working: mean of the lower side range 20.5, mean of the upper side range 19.7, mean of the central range 19.5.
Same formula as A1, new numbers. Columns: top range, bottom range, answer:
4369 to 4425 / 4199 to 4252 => 0.94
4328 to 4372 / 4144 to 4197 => 0.93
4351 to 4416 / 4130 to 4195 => 0.97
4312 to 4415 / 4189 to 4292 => 0.93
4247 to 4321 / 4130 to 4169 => 0.95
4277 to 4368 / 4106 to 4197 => 0.92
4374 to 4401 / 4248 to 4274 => 0.99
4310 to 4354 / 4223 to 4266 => 0.90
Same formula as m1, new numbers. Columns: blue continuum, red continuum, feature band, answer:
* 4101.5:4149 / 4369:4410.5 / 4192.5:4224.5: -0.04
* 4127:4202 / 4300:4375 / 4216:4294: -0.05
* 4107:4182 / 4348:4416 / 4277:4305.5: 0.03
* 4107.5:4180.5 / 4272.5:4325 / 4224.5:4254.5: -0.06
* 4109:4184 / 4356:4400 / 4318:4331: 0.08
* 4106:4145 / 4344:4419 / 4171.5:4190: 0.04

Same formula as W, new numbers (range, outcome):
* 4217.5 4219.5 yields 21.4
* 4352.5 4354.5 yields 17.3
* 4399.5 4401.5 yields 19.2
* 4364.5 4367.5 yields 21.7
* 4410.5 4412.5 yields 21.4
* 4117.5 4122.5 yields 21.7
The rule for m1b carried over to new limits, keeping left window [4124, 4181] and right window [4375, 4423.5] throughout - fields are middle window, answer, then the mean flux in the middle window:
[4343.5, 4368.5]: 3.23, 16.9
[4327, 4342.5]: -1.24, 21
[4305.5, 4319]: 1.15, 17.8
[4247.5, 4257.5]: -0.08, 19.6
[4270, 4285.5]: -0.51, 20.1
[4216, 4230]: -0.91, 20.8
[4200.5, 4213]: -1.41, 21.7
